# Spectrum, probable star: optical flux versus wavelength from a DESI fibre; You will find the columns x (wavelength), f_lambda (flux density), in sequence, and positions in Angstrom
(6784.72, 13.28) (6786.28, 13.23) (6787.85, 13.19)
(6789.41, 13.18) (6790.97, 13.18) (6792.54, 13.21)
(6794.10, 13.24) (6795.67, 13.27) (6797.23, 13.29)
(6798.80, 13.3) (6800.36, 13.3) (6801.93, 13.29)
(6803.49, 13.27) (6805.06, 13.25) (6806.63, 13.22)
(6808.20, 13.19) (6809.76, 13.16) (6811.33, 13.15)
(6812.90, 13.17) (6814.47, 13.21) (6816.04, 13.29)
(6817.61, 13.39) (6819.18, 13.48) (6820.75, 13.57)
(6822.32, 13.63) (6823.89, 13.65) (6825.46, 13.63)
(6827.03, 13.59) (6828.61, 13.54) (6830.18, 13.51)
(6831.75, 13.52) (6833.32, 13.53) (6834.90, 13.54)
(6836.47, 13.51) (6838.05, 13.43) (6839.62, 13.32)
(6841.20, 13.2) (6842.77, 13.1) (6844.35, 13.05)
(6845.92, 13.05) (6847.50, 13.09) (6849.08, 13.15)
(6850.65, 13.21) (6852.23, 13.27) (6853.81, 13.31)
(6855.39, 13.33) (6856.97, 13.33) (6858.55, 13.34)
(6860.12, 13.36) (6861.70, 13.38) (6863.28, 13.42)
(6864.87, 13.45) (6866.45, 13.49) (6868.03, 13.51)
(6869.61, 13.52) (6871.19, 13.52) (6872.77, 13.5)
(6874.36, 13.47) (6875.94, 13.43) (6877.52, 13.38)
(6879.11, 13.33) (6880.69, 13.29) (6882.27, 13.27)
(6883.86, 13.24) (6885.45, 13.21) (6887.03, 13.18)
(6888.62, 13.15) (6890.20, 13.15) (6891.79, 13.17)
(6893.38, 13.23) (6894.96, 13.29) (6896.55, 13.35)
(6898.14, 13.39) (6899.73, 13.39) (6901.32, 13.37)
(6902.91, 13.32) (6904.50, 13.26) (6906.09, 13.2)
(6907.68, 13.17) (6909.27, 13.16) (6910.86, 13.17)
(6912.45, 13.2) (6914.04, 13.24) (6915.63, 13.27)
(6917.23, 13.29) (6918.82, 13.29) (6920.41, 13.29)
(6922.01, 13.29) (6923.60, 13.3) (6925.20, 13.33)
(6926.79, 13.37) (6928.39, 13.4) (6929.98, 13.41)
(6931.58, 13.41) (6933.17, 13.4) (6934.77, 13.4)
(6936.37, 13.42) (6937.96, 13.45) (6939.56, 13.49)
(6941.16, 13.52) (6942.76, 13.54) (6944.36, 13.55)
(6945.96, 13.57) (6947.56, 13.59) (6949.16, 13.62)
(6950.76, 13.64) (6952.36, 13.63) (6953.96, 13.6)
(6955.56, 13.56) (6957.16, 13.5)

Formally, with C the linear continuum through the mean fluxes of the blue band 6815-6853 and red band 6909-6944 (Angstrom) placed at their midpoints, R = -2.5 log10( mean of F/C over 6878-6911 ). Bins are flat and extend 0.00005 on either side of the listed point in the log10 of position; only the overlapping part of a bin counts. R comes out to 0.01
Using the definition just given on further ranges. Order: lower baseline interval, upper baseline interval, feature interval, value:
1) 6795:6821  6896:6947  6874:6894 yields 0.00 mag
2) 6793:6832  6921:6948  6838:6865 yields 0.01 mag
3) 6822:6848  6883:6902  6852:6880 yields -0.01 mag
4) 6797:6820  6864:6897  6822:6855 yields -0.01 mag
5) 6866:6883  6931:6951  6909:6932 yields 0.02 mag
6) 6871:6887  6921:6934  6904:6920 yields 0.01 mag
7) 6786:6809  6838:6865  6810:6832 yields -0.02 mag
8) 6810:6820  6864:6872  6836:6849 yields 0.01 mag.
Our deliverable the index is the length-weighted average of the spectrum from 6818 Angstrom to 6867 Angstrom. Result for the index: 13.4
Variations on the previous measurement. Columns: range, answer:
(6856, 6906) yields 13.3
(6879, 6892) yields 13.2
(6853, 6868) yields 13.4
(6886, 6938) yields 13.3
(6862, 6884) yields 13.4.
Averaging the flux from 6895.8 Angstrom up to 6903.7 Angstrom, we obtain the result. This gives 13.4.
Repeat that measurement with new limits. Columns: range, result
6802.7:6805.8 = 13.3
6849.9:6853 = 13.2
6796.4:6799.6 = 13.3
